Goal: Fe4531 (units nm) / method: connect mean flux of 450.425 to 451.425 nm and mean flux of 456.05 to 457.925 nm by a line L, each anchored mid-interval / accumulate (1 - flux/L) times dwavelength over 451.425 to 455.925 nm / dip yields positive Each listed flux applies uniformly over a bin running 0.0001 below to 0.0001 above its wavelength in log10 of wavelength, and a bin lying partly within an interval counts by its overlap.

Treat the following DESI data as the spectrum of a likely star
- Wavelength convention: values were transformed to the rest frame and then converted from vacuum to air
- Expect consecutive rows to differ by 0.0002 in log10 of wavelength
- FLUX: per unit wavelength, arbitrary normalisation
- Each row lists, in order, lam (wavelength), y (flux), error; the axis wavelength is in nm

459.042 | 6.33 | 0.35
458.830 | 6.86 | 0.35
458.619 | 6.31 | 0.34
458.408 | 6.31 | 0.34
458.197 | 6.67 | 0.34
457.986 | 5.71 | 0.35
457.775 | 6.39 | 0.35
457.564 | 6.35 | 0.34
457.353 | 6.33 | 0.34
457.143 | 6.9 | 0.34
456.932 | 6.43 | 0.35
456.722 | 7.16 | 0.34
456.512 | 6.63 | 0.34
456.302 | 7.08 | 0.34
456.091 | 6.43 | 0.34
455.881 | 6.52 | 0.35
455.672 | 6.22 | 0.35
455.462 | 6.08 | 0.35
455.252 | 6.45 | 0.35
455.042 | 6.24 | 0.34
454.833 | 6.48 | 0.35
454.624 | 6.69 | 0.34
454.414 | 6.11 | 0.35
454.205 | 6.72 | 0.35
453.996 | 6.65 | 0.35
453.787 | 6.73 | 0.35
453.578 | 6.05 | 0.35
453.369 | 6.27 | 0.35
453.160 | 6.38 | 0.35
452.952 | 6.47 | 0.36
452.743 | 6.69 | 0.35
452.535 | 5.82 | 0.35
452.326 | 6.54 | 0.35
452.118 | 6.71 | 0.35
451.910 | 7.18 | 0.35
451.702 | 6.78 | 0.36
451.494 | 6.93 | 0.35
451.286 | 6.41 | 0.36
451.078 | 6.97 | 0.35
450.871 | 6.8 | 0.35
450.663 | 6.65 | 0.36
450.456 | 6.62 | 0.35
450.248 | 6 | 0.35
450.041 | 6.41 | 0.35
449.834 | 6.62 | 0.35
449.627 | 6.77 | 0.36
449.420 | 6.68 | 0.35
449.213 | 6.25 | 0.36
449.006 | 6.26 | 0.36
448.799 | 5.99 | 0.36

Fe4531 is 0.12 nm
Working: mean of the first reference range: 6.71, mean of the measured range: 6.48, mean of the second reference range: 6.62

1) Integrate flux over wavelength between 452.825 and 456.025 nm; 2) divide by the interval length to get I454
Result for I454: 6.41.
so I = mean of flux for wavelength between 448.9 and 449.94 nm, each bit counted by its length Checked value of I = 6.51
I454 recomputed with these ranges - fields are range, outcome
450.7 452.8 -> 6.68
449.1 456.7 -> 6.54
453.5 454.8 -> 6.5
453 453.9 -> 6.37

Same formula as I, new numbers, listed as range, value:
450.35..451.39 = 6.69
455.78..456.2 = 6.46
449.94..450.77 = 6.42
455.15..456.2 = 6.34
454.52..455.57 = 6.39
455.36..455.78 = 6.16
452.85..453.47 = 6.38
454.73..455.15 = 6.36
